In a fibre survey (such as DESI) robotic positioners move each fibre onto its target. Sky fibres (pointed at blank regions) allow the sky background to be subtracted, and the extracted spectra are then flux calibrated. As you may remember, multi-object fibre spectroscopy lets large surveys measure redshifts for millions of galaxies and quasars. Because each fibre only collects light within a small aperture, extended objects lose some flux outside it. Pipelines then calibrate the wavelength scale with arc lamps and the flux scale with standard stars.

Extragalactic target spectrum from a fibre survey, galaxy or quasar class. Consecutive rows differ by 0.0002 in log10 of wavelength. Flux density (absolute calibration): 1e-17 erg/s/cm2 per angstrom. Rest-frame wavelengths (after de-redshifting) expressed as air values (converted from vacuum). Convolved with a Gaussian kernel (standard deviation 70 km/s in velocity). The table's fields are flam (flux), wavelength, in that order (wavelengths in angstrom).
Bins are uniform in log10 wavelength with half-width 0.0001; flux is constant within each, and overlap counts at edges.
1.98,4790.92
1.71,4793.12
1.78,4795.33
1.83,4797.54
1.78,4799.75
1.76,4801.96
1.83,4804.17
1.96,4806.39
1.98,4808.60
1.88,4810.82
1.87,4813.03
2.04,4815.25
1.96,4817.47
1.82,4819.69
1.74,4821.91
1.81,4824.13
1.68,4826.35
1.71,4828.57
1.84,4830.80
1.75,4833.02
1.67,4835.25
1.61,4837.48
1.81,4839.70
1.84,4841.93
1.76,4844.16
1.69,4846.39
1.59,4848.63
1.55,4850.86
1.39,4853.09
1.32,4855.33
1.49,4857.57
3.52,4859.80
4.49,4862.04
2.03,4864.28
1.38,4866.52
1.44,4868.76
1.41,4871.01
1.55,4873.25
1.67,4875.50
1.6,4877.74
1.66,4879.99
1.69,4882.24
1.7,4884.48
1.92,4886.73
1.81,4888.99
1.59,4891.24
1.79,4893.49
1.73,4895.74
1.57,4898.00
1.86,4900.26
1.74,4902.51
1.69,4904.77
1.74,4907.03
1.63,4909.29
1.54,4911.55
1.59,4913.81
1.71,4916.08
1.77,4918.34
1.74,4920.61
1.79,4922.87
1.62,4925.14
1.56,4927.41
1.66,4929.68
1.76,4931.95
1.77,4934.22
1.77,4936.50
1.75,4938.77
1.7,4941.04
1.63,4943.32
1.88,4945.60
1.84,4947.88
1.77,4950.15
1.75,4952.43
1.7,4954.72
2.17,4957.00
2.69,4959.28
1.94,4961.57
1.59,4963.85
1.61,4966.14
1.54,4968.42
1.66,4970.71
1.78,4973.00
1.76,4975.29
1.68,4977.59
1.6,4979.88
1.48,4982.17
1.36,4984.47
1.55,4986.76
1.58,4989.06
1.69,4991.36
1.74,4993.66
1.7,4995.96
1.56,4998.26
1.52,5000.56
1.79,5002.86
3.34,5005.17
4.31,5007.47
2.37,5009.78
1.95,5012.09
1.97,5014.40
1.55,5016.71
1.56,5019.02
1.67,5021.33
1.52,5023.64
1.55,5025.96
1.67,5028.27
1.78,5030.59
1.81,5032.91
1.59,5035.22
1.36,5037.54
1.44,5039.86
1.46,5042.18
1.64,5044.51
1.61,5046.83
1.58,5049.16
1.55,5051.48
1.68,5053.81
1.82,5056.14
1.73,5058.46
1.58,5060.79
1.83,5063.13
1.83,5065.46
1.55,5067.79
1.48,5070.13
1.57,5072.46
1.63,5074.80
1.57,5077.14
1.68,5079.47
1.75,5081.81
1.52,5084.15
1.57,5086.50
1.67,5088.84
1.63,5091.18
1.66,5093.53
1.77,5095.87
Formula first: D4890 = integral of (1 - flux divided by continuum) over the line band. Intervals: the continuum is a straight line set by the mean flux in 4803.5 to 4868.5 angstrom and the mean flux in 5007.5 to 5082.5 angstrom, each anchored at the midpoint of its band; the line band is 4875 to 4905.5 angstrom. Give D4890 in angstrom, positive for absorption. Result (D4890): 2.1 angstrom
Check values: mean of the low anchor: 1.89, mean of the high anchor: 1.71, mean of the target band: 1.72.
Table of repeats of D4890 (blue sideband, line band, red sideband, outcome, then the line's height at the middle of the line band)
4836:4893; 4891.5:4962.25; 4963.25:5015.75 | 3.2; 1.85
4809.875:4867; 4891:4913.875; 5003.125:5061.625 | 2.4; 1.88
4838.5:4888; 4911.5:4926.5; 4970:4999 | 0.5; 1.74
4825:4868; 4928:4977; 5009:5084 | -0.6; 1.77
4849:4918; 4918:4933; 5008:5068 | 0.6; 1.77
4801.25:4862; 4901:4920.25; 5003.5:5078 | 1.6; 1.84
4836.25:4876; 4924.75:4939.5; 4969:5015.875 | 1.5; 1.89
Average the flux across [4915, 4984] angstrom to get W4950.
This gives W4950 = 1.75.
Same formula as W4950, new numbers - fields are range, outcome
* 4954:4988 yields 1.74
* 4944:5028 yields 1.85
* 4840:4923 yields 1.78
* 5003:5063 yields 1.84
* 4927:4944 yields 1.71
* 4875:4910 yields 1.71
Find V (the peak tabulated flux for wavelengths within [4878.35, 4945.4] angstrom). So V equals 1.92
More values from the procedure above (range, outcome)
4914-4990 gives 2.69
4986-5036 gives 4.31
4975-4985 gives 1.76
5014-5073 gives 1.97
